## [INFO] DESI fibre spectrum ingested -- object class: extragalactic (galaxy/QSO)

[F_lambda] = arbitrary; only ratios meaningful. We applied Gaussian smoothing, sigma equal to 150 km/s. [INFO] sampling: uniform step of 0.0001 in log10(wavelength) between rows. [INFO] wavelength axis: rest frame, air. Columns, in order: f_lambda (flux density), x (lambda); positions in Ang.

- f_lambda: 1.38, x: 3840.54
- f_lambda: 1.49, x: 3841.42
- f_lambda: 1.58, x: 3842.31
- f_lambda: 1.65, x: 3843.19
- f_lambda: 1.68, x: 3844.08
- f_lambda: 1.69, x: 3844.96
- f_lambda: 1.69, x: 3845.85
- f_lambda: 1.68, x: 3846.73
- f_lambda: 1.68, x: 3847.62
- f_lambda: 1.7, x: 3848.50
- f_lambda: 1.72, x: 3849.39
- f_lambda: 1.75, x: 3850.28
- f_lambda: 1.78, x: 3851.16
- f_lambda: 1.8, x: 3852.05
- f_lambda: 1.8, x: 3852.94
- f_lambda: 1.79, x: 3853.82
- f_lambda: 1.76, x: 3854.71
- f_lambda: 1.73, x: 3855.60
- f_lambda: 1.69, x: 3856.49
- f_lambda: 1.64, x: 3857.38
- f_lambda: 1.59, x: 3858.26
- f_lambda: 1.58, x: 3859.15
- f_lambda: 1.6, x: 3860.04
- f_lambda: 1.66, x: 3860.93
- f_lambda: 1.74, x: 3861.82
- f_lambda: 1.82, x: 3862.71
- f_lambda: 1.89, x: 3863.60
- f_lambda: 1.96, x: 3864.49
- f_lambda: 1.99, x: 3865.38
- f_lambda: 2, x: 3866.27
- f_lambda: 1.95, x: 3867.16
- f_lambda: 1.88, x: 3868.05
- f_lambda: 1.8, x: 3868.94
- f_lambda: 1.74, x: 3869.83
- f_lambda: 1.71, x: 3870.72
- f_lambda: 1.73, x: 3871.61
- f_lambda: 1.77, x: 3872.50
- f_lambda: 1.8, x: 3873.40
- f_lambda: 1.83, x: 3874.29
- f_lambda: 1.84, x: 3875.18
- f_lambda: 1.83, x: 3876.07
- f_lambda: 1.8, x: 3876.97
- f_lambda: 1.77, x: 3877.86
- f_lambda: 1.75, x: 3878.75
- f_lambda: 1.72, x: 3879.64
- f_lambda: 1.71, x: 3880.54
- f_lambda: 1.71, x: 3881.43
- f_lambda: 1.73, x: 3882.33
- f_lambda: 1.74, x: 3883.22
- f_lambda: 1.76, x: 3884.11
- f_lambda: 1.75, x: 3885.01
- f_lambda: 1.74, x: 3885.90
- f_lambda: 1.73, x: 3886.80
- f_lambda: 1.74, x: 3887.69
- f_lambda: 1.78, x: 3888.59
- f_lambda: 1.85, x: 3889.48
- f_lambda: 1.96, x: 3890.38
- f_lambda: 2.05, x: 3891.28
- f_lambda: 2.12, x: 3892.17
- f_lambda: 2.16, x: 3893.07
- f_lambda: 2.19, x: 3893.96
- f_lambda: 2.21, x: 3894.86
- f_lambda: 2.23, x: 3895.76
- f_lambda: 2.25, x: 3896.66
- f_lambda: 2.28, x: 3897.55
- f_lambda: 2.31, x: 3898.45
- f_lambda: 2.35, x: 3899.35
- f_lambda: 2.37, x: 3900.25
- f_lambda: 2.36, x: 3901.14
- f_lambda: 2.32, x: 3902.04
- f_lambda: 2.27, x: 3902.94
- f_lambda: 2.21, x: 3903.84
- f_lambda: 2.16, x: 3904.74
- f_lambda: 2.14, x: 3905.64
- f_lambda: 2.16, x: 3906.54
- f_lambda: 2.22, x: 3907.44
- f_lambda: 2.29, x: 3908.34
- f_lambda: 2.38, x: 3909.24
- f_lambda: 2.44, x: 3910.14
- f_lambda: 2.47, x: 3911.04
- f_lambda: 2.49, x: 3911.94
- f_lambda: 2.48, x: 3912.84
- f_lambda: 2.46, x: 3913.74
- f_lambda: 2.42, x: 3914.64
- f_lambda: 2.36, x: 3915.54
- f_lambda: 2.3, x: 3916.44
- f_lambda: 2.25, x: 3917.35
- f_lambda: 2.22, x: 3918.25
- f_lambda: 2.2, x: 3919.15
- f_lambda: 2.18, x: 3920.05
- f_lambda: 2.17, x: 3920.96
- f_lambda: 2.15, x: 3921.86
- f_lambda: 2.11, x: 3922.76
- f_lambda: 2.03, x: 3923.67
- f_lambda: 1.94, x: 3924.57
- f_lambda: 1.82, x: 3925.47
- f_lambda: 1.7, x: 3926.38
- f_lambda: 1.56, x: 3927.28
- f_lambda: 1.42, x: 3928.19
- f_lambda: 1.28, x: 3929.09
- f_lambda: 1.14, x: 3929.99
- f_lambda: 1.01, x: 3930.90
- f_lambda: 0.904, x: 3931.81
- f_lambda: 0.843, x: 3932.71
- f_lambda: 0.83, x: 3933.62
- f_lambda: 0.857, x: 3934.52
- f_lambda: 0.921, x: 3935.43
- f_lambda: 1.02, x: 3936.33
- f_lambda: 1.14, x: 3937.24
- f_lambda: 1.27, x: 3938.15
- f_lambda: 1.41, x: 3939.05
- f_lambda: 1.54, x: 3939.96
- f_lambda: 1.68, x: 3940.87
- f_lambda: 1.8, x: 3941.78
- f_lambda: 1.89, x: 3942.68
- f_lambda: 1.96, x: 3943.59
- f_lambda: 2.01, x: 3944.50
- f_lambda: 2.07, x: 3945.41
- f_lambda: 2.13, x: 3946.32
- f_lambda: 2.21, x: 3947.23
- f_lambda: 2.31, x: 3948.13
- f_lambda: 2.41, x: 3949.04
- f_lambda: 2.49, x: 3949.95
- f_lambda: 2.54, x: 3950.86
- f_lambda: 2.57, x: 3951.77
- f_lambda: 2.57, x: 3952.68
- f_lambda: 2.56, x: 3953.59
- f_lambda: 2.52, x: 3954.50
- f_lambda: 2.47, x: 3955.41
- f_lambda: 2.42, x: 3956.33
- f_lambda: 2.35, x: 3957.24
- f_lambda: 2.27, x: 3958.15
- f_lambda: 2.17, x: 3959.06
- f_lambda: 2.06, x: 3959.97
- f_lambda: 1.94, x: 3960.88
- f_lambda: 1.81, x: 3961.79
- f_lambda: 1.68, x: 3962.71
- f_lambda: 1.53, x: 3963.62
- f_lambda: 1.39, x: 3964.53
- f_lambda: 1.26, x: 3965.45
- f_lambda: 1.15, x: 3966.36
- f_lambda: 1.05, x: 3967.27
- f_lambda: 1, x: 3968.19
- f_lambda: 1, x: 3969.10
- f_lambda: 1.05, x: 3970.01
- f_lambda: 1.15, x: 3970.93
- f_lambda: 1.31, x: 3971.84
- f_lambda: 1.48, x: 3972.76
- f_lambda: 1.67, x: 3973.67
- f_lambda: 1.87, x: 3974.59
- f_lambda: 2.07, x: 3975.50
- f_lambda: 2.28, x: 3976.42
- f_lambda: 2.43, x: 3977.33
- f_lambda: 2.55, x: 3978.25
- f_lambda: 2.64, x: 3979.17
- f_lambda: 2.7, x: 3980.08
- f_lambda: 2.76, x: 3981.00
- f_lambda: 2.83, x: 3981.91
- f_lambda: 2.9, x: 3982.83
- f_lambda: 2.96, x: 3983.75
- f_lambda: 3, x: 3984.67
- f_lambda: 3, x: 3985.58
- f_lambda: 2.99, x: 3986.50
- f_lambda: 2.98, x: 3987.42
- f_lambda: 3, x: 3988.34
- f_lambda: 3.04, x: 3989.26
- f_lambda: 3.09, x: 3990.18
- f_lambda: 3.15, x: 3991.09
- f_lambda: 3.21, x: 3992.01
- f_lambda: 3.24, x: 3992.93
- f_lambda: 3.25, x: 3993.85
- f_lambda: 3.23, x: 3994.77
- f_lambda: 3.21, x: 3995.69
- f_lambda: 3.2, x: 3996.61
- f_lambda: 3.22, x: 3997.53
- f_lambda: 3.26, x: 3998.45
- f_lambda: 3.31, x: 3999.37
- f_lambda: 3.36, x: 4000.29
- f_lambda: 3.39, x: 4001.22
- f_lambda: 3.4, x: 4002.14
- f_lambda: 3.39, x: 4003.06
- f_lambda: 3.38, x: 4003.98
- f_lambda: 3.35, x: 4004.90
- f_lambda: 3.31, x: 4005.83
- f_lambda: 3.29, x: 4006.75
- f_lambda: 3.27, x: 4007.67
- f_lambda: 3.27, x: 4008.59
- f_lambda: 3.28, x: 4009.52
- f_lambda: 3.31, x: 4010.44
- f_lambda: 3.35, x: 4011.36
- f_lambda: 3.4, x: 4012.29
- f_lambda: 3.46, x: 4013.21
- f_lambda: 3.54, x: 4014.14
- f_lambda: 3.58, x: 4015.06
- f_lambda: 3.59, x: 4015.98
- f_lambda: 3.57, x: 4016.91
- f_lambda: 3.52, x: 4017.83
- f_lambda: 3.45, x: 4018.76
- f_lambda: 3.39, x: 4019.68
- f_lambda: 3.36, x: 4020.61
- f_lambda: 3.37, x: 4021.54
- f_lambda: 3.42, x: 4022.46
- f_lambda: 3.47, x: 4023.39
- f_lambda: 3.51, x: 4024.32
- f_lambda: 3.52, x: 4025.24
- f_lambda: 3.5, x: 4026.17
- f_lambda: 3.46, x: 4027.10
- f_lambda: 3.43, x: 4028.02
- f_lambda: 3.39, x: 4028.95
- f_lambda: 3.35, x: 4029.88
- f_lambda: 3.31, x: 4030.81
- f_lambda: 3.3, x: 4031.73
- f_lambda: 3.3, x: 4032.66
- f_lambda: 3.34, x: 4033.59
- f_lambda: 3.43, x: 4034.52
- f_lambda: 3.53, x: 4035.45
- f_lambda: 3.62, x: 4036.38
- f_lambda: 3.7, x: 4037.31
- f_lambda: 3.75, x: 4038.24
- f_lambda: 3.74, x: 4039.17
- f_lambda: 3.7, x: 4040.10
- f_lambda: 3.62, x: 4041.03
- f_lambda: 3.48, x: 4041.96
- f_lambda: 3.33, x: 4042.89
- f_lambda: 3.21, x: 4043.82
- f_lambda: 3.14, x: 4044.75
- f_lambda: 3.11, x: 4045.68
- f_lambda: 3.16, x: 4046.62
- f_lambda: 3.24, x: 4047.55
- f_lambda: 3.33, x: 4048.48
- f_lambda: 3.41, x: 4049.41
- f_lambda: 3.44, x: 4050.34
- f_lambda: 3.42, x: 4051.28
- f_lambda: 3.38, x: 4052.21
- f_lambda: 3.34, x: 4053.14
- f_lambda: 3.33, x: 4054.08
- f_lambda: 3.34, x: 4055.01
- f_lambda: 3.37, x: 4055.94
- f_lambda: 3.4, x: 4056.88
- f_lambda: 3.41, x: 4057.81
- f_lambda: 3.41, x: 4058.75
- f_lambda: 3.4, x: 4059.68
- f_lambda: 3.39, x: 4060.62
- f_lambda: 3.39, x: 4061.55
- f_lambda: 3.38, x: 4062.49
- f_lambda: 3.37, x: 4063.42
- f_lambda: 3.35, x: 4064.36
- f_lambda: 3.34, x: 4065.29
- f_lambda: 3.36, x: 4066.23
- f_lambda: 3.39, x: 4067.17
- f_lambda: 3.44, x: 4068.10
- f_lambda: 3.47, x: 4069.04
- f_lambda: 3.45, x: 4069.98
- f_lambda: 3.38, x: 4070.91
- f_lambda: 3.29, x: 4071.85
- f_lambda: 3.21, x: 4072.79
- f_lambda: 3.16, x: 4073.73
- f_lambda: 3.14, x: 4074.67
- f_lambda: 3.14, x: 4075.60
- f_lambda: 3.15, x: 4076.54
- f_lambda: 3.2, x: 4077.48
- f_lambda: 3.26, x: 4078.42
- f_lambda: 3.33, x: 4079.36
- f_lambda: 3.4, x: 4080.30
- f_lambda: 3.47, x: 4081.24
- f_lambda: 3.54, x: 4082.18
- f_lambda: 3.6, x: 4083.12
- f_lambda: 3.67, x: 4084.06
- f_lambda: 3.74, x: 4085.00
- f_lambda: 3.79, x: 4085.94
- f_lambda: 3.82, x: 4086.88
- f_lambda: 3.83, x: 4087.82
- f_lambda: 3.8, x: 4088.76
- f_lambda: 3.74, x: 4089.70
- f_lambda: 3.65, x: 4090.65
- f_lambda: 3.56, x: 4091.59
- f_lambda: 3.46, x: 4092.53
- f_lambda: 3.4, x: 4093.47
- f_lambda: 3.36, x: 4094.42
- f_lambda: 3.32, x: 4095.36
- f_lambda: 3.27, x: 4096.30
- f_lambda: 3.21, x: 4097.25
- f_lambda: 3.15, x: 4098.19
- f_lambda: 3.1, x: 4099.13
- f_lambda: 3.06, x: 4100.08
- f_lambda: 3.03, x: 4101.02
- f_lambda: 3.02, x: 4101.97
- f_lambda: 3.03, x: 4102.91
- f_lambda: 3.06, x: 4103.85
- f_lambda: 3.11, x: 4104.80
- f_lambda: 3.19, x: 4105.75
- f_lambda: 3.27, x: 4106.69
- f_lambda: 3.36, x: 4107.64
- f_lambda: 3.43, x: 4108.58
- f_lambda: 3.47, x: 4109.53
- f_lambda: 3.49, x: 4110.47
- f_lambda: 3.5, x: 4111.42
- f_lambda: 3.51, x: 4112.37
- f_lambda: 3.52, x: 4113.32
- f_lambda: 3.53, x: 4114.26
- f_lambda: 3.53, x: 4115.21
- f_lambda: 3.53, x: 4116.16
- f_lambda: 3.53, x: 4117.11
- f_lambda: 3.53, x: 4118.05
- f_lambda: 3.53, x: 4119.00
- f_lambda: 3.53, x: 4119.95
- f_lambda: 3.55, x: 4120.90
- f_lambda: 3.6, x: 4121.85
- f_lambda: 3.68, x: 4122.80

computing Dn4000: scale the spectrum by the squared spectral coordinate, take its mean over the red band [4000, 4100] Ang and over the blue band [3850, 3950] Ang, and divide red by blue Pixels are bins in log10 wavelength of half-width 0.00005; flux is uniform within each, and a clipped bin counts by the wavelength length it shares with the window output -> 1.95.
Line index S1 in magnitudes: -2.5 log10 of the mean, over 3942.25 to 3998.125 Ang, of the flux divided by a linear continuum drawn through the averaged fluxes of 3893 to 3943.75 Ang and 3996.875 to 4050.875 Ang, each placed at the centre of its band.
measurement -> 0.149 mag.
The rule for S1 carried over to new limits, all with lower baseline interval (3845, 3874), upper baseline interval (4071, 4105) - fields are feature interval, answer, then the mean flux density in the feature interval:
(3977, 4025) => -0.17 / 3.22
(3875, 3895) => 0.05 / 1.85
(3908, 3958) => 0.17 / 1.95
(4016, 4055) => -0.15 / 3.42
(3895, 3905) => -0.12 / 2.28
